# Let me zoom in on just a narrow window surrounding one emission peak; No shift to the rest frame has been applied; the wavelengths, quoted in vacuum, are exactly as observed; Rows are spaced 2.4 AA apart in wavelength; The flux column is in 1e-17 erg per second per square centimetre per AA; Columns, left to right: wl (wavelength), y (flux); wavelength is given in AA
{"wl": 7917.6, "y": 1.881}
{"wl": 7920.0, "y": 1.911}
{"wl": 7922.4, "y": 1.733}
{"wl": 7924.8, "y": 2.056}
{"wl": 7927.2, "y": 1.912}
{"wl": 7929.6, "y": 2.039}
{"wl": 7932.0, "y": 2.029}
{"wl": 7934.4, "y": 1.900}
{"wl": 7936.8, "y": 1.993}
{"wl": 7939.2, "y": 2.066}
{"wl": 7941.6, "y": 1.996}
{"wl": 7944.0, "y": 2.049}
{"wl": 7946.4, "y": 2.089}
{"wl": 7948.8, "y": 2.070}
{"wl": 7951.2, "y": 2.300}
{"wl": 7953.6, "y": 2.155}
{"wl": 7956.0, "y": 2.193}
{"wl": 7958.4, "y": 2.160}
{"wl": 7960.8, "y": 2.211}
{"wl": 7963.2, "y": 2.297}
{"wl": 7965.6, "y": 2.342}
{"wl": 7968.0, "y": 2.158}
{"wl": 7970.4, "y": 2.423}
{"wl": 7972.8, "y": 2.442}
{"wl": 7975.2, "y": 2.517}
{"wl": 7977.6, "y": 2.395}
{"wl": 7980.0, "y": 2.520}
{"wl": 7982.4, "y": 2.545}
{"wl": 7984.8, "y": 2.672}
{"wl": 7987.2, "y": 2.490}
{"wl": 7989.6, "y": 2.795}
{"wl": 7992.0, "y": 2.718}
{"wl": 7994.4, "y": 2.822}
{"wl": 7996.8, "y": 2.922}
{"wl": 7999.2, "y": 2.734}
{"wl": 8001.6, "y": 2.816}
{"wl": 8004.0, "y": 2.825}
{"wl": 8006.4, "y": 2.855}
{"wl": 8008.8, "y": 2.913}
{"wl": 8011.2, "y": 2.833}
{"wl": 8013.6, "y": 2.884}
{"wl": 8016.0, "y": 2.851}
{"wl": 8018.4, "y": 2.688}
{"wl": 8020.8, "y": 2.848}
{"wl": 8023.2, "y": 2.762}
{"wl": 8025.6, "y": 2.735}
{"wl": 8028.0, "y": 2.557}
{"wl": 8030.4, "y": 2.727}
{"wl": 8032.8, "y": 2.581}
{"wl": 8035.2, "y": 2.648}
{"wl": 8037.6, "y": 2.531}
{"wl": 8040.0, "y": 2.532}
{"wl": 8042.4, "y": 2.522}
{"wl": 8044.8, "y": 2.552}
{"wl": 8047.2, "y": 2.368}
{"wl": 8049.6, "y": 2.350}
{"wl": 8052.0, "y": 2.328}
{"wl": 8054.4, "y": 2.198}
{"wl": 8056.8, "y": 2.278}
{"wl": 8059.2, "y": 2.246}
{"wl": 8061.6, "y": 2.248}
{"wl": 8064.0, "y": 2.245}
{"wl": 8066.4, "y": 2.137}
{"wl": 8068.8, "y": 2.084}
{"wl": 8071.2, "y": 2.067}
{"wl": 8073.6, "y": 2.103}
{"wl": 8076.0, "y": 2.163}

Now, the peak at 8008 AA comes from Mg II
